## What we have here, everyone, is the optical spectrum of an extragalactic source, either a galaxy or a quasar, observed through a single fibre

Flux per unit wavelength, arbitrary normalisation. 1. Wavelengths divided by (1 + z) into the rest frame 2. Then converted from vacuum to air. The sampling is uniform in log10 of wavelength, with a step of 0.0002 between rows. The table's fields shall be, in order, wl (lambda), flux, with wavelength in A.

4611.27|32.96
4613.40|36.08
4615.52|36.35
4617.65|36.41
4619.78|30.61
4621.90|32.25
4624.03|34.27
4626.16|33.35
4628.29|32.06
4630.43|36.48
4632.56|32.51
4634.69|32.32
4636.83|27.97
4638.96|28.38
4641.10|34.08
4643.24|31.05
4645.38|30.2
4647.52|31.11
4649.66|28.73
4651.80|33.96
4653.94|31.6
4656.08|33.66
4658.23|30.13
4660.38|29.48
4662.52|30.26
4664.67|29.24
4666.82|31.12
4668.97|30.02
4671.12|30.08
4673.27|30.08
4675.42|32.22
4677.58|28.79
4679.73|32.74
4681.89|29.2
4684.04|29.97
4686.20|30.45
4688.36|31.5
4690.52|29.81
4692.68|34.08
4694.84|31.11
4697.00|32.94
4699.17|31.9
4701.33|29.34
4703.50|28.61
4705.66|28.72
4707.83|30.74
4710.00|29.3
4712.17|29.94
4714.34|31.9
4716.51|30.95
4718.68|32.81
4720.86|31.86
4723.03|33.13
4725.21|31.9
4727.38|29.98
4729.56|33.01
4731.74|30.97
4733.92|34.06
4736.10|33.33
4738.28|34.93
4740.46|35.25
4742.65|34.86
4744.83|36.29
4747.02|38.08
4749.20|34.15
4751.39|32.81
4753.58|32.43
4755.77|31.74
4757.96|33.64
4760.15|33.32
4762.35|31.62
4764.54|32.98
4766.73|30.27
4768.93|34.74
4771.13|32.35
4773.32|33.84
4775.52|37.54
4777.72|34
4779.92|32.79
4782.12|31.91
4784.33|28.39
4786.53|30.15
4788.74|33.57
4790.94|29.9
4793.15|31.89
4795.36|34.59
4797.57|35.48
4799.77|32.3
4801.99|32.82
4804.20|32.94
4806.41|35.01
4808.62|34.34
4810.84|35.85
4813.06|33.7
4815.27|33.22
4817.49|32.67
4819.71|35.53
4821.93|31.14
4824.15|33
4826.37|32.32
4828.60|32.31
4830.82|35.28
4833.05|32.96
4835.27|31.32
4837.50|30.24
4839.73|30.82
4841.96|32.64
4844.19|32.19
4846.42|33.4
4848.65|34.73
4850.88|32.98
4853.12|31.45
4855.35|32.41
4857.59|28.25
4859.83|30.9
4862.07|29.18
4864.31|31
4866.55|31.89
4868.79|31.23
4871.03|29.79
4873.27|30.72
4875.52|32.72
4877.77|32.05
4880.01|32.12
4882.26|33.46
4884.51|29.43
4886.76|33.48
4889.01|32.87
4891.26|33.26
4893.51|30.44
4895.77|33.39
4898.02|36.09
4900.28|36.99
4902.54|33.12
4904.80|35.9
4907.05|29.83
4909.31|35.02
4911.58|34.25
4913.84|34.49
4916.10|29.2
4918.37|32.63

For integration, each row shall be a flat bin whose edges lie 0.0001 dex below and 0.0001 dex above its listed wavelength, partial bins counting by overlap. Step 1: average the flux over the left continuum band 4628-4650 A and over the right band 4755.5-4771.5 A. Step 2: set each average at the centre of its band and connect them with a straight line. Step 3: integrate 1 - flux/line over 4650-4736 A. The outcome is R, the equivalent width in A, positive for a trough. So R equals 2.3 A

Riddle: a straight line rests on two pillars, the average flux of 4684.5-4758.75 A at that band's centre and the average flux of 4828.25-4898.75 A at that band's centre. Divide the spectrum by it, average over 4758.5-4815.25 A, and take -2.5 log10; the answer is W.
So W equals -0.03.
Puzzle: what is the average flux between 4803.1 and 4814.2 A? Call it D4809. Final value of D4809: 34.4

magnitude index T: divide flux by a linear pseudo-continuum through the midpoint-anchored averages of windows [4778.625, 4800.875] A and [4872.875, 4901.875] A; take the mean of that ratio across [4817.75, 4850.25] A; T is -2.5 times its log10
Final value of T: -0.01 mag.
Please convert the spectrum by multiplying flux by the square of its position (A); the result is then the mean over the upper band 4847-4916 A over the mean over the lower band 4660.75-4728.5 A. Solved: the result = 1.1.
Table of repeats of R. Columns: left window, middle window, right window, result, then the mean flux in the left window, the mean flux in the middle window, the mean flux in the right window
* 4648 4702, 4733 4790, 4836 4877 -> -4.1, 30.9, 33.4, 31.5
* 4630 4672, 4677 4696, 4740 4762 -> 0.7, 31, 30.9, 34.1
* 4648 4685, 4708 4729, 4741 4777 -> 0.7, 30.7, 31.3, 33.8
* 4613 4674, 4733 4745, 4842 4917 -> -1.0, 31.8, 34.7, 32.4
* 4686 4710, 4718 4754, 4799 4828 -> -2.2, 30.8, 33.5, 33.4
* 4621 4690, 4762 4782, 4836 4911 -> -1.0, 31.2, 33.4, 32.3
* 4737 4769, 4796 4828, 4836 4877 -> -1.1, 33.8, 33.6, 31.5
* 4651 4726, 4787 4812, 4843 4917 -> -1.3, 30.9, 33.4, 32.4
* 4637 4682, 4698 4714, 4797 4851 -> 0.8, 30.7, 29.9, 33.2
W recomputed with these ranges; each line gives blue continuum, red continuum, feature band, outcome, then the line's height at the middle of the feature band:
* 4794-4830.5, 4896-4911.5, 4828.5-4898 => 0.069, 34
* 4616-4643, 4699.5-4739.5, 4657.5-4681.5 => 0.060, 32.1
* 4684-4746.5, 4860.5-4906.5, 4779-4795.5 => 0.024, 32.1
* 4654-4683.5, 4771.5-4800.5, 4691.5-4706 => 0.002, 31.1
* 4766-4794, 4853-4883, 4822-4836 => -0.035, 31.7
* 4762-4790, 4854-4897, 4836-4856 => -0.015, 31.9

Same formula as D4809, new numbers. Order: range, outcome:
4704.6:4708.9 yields 29.7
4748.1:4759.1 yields 33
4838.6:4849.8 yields 32.8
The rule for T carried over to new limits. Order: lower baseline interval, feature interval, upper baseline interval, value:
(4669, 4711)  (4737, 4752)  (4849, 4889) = -0.14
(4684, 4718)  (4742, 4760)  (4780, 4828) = -0.08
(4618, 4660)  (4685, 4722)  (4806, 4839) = 0.05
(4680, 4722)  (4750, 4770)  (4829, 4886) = -0.05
